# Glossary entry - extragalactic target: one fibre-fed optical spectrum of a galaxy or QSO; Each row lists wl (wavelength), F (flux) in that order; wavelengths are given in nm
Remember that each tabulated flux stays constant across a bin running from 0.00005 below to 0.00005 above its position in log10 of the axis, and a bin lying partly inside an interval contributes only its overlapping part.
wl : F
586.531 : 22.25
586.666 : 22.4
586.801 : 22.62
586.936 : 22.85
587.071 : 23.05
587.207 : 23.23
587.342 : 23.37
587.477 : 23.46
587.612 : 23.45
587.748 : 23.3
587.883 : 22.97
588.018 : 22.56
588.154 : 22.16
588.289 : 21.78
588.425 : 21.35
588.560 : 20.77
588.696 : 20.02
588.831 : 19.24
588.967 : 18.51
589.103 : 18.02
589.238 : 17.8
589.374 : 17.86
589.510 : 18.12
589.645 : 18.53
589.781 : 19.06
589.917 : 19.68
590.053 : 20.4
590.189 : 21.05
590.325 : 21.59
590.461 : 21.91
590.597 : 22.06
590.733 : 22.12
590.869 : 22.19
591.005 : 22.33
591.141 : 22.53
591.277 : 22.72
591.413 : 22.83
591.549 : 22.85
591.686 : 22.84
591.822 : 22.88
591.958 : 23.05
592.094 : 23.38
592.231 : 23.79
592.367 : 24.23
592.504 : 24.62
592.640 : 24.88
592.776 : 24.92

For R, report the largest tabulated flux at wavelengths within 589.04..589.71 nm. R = 18.53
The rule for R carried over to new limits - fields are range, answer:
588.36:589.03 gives 21.35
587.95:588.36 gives 22.56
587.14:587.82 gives 23.46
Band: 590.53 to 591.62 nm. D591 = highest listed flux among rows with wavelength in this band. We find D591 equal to 22.85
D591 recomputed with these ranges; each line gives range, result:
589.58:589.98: 19.68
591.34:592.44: 24.23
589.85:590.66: 22.06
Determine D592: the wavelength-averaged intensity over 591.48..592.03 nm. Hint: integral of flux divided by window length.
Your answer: 22.9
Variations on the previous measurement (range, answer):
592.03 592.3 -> 23.6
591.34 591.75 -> 22.8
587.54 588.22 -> 22.9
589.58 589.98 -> 19.1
